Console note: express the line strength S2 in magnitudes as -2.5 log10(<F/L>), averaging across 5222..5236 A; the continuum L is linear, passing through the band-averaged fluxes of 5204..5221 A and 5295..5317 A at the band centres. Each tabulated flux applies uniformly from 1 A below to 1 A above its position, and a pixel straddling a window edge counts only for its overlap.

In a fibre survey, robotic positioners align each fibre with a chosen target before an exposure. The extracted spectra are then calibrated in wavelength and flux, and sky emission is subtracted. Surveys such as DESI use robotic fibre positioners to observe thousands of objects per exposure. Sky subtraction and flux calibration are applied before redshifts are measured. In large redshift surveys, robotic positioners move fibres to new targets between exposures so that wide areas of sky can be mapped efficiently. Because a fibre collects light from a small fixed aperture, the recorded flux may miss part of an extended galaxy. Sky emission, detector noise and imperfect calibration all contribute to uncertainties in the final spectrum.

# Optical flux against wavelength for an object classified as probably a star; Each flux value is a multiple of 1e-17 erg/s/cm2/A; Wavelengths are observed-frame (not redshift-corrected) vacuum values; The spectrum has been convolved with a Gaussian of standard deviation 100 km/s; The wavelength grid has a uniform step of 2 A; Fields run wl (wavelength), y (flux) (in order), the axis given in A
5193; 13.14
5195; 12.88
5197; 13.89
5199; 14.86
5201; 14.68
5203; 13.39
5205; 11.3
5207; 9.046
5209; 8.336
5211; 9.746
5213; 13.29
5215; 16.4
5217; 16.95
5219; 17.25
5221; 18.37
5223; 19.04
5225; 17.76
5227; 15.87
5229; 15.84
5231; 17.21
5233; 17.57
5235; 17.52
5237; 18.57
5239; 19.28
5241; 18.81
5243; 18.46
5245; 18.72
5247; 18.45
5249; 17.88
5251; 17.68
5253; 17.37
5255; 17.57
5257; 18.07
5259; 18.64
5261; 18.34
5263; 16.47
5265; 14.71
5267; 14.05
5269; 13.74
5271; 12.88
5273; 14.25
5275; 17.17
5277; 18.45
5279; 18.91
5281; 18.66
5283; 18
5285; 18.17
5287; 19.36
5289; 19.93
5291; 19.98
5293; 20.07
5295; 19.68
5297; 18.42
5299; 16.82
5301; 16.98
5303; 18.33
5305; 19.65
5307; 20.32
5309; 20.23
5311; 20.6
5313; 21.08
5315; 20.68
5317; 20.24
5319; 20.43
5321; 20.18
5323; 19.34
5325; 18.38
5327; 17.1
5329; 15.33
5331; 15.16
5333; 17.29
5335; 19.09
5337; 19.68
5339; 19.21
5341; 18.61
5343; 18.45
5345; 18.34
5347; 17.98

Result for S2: -0.21 mag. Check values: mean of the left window 13.1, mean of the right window 19.4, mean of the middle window 17.3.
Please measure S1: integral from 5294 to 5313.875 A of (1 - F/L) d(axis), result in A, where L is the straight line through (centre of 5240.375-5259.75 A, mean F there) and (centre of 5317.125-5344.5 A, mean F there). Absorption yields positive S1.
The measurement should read -1.0 A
